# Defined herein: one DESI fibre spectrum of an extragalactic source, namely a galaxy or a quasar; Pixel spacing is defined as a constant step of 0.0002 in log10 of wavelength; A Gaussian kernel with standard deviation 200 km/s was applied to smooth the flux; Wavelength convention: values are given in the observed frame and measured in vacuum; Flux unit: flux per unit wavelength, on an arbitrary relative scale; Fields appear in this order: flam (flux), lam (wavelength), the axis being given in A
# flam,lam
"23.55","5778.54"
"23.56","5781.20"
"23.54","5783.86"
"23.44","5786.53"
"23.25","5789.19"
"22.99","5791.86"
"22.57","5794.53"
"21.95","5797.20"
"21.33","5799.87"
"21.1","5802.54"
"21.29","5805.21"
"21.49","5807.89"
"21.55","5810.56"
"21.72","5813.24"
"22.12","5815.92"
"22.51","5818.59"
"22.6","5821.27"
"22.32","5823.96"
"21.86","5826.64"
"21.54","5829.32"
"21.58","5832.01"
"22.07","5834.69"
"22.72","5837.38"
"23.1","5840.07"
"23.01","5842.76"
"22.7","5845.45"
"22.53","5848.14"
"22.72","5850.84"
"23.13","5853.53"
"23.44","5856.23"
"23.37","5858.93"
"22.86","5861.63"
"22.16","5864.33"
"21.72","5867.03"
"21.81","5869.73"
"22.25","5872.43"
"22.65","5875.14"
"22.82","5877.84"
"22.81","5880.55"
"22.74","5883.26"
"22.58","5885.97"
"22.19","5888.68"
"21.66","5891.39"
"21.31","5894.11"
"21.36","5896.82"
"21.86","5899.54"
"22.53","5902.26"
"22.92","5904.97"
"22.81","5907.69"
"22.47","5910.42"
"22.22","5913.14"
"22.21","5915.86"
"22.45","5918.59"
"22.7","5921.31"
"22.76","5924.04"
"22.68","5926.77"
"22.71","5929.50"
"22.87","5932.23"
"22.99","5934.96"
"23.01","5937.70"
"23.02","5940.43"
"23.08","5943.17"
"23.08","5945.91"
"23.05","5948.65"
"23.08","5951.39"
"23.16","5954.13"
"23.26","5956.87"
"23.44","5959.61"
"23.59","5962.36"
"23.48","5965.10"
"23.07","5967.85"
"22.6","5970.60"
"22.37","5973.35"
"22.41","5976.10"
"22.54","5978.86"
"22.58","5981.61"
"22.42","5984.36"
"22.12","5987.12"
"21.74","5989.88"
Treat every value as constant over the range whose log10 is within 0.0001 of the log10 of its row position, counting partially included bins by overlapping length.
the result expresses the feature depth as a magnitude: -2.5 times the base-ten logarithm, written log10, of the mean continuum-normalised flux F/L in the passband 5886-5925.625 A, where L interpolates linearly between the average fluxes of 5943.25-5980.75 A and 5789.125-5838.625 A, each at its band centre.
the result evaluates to 0.02 mag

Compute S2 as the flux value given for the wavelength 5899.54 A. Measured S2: 21.86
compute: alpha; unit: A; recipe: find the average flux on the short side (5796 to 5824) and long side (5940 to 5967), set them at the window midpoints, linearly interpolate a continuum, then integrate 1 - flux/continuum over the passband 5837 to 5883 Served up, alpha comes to -0.8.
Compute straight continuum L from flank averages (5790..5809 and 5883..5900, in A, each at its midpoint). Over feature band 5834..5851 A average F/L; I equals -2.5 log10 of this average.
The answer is -0.04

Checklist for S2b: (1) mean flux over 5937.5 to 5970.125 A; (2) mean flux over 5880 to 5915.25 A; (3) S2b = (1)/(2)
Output 1.04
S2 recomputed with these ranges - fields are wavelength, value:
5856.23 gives 23.44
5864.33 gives 22.16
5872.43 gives 22.25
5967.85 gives 23.07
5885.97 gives 22.58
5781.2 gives 23.56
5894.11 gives 21.31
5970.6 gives 22.6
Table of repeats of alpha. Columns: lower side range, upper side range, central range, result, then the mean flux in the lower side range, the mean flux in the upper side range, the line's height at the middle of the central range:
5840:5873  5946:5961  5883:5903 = 0.8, 22.7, 23.2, 22.9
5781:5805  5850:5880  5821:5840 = 0.4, 22.5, 22.6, 22.6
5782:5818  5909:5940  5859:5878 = 0.1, 22.2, 22.7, 22.5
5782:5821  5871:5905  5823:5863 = -0.6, 22.2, 22.3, 22.2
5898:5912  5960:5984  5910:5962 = -0.5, 22.5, 22.8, 22.7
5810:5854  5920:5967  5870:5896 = 0.4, 22.3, 23.1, 22.7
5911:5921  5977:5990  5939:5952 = -0.4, 22.4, 22.3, 22.4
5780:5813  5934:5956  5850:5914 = 0.9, 22.3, 23.1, 22.7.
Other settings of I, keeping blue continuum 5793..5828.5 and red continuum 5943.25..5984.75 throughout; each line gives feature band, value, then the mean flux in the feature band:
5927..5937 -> -0.01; 22.8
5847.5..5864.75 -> -0.04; 22.9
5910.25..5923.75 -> 0.01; 22.4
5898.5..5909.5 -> 0.00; 22.5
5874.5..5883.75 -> -0.02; 22.8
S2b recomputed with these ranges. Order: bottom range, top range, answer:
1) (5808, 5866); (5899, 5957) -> 1.02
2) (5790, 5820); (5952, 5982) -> 1.05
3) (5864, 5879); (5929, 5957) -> 1.04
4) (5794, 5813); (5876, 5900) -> 1.03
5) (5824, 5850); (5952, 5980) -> 1.03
